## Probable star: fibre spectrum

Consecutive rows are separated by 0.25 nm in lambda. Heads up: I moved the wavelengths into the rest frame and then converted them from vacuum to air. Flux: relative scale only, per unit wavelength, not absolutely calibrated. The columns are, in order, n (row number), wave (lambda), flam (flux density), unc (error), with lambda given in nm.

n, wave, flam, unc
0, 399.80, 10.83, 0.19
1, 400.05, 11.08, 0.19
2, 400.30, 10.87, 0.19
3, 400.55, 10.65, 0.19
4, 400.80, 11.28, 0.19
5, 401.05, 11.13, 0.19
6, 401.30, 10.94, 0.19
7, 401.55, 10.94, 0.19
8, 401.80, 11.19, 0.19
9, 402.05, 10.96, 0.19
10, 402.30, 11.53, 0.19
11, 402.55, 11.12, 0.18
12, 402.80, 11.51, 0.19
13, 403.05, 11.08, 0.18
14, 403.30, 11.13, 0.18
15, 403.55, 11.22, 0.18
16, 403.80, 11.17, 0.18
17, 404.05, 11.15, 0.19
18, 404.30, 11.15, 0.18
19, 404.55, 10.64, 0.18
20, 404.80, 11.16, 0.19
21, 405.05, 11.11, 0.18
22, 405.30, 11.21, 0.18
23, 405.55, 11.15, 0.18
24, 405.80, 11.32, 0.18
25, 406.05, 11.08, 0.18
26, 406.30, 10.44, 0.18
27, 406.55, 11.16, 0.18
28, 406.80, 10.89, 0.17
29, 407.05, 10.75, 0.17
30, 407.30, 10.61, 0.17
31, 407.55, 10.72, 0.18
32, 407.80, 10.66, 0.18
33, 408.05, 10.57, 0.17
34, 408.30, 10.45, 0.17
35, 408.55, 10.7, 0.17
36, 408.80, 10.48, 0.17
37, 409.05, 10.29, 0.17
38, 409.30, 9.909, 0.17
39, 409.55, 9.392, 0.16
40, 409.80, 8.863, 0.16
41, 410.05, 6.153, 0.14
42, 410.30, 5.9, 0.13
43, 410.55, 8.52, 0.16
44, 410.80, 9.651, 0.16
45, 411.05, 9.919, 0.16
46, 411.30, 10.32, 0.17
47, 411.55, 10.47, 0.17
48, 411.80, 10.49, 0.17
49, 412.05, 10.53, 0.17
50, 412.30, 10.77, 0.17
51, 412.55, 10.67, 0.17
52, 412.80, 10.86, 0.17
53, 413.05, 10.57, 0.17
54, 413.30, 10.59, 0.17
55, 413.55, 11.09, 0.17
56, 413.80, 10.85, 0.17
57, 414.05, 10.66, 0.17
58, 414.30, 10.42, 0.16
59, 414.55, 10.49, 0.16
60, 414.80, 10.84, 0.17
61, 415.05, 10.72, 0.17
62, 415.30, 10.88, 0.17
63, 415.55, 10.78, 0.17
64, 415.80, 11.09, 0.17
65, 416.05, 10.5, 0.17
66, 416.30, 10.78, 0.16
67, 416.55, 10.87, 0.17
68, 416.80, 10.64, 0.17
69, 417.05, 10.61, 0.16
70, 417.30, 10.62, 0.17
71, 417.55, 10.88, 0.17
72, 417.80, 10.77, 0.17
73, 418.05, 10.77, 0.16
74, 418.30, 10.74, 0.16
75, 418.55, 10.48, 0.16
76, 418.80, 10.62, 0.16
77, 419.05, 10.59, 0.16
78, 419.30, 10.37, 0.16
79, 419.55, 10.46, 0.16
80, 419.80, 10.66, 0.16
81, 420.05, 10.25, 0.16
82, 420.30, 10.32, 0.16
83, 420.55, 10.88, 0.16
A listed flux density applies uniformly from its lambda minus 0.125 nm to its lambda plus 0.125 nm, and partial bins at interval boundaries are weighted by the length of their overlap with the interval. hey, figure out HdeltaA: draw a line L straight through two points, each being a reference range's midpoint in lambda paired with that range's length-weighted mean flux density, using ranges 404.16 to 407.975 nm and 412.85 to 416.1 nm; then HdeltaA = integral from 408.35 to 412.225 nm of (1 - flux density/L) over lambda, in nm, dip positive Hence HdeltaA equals 0.486 nm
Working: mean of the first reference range 10.9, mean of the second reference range 10.7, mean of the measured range 9.48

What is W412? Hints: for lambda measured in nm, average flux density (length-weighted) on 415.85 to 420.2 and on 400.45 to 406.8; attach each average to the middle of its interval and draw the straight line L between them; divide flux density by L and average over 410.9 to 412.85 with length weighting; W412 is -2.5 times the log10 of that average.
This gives 0.036 mag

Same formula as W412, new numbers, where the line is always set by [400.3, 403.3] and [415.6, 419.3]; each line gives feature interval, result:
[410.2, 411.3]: 0.234 mag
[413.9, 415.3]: 0.012 mag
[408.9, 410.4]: 0.272 mag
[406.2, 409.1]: 0.031 mag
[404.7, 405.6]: -0.013 mag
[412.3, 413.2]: 0.012 mag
